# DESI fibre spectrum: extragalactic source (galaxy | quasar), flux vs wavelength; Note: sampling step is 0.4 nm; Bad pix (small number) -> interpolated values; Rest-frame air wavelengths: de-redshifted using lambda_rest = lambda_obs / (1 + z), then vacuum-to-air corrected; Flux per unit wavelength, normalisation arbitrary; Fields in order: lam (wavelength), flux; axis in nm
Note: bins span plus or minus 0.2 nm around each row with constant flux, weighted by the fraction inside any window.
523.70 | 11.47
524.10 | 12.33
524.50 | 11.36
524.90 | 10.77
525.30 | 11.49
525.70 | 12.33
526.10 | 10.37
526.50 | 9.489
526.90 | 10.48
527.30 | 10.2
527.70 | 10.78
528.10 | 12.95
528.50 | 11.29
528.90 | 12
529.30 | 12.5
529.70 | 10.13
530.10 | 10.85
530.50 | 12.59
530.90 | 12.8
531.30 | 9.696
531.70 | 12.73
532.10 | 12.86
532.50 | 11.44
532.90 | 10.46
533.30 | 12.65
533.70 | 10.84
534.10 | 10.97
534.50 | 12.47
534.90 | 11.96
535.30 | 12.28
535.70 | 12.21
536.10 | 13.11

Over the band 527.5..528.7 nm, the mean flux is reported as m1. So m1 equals 11.7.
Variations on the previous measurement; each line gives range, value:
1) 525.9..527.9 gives 10.3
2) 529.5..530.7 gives 11.2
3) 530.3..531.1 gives 12.7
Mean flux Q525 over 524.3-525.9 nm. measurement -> 11.5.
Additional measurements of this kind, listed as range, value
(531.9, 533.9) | 11.7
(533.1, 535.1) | 11.8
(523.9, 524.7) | 11.8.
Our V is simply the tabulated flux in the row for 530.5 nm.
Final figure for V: 12.59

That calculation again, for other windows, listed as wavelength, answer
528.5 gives 11.29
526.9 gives 10.48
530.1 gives 10.85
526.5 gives 9.489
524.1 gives 12.33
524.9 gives 10.77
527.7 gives 10.78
